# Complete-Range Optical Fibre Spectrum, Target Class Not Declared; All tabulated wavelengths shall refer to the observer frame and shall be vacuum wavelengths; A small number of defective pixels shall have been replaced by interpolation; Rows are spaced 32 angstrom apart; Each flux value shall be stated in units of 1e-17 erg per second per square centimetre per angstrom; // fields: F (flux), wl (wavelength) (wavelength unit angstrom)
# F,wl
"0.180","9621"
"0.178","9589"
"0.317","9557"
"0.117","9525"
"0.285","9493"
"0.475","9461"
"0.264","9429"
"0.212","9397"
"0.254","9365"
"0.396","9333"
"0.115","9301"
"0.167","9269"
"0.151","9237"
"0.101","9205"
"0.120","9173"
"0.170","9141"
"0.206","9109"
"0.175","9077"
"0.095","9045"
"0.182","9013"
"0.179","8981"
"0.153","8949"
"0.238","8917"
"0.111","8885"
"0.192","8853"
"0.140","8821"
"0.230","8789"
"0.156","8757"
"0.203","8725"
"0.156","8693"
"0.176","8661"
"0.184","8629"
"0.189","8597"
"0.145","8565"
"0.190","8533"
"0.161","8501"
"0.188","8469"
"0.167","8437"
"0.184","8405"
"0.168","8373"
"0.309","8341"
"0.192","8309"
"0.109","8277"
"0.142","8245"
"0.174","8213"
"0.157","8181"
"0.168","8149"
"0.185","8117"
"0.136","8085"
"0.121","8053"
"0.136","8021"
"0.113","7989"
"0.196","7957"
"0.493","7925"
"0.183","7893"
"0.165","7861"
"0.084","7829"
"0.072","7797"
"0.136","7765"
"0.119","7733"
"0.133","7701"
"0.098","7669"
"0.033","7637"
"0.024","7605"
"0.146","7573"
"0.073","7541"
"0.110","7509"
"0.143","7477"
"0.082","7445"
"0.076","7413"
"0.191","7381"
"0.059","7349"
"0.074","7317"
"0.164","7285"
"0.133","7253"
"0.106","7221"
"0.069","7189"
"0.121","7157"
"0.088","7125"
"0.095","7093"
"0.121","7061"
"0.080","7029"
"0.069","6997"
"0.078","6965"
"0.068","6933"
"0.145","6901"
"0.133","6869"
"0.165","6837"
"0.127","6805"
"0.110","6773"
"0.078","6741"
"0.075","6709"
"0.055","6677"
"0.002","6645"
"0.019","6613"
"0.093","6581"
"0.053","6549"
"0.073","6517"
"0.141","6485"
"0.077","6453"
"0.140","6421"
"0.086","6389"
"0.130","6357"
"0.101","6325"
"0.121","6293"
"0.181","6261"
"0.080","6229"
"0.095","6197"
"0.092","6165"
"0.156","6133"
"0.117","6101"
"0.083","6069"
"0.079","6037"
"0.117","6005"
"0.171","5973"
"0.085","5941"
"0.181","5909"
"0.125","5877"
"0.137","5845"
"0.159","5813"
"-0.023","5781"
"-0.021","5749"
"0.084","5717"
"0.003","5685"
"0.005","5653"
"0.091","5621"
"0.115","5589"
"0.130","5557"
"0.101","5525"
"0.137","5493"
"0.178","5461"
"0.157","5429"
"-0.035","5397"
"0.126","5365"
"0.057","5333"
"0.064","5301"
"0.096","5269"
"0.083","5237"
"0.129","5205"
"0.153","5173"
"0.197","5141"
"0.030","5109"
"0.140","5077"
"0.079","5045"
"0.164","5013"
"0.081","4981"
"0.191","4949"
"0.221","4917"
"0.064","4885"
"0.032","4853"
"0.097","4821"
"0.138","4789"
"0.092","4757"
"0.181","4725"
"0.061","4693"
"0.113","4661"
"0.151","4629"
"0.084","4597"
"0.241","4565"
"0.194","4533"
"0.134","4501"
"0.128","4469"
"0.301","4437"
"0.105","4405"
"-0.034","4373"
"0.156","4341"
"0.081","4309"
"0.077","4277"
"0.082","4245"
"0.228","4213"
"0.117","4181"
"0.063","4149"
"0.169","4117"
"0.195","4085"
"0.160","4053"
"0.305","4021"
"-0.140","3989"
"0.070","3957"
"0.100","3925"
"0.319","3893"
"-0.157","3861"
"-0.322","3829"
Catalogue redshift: 1.13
